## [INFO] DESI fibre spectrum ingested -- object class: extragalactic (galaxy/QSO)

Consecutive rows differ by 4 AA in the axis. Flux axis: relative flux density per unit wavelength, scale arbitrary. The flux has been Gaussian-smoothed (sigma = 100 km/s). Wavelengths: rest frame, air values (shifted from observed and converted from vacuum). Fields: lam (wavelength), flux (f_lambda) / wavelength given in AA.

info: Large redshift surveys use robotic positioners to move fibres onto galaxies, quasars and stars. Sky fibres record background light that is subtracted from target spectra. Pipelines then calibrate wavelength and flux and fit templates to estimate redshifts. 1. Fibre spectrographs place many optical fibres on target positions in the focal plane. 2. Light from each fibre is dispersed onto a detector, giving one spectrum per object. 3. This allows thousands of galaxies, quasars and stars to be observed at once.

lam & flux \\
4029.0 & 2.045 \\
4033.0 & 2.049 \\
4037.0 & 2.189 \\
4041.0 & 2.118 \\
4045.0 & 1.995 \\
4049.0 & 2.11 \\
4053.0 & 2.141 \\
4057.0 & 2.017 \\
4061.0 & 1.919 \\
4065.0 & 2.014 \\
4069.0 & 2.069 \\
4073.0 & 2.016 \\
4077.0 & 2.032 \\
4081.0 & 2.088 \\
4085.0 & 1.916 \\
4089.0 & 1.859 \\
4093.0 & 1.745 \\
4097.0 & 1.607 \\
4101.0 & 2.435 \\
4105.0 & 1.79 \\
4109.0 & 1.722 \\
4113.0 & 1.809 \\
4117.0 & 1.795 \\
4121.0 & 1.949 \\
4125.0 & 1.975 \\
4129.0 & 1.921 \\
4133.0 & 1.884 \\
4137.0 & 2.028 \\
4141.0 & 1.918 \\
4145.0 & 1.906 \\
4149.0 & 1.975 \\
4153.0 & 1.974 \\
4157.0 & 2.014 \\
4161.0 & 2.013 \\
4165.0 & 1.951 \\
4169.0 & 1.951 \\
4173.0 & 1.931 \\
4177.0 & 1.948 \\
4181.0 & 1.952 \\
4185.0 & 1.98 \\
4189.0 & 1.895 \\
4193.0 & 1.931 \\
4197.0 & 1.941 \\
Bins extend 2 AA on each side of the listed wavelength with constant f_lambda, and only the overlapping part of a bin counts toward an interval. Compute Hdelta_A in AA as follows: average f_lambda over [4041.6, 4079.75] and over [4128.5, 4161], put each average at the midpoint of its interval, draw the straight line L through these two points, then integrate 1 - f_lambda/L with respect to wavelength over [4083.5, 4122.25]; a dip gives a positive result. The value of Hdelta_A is 2.7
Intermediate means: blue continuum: 2.04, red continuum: 1.96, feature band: 1.86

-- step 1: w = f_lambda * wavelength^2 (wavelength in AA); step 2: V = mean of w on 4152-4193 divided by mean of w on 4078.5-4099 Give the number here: 1.10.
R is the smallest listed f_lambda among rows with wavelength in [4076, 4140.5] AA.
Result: 1.607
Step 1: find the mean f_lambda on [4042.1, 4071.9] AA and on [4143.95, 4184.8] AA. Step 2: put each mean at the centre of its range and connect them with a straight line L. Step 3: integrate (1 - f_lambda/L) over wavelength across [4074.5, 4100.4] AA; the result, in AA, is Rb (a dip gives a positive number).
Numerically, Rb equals 1.4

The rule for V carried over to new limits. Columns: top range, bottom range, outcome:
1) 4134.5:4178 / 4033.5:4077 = 1.00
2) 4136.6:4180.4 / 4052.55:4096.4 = 1.04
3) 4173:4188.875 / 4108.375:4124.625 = 1.09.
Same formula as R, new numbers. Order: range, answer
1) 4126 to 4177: 1.884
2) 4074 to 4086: 1.916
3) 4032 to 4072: 1.919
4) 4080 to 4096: 1.745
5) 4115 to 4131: 1.795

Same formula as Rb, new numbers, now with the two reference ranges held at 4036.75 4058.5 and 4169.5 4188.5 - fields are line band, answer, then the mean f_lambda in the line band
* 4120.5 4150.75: 0.8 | 1.94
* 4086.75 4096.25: 1.2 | 1.78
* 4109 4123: 1.3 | 1.83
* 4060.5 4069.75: 0.3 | 2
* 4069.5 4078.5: 0.1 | 2.03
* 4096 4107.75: 0.4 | 1.96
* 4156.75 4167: -0.1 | 1.99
